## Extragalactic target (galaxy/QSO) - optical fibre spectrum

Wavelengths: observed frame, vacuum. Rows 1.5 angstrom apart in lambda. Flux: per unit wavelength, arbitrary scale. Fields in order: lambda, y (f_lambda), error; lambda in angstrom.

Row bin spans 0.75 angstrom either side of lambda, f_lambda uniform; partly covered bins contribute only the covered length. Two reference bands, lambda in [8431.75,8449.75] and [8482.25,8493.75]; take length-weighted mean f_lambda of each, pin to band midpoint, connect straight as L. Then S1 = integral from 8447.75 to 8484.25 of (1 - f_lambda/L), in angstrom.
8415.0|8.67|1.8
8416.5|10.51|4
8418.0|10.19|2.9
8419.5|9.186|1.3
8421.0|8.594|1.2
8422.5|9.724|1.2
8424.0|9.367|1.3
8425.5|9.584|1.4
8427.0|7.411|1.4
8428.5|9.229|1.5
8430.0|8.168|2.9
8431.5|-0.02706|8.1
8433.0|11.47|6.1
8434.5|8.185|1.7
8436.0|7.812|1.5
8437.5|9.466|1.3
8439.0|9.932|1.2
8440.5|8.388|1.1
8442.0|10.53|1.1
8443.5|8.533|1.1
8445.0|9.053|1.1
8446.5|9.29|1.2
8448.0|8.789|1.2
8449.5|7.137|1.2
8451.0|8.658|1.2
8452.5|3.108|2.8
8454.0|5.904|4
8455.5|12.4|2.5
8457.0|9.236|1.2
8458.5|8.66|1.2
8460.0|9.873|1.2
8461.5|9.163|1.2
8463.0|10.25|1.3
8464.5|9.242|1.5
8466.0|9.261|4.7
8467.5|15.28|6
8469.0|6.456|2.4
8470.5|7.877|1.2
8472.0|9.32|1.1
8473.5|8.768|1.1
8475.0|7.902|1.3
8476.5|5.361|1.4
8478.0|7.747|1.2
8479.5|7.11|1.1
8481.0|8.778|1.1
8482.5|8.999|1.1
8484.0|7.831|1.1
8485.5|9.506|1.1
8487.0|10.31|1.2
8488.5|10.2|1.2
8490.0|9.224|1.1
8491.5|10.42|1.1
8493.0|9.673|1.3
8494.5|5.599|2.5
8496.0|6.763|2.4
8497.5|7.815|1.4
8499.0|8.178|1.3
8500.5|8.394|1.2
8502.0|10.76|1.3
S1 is 2.72 angstrom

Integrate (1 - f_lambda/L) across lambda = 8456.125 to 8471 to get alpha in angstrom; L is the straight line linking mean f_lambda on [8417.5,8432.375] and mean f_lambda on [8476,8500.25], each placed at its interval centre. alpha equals -2.3 angstrom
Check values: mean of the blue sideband 8.14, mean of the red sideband 8.38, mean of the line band 9.58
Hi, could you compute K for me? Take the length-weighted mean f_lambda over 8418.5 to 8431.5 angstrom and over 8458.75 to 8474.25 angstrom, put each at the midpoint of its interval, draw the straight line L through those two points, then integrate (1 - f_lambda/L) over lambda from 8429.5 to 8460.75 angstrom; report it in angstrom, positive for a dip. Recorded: 2.2 angstrom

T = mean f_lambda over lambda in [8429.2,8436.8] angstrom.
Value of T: 7.15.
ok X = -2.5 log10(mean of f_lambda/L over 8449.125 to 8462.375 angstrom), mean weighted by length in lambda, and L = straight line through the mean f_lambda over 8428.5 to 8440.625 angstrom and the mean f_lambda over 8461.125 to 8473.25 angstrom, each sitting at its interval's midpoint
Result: 0.09 mag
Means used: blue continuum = 7.98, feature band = 8.29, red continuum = 9.59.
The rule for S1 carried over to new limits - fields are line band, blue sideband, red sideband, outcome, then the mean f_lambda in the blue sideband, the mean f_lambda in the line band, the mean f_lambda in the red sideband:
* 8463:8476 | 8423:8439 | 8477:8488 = -1.2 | 8.18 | 9.25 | 8.57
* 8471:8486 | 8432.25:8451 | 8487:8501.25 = 1.0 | 9.03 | 8.11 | 8.57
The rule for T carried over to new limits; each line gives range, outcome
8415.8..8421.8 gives 9.61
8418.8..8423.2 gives 9.16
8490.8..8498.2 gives 8.04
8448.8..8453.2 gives 6.33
